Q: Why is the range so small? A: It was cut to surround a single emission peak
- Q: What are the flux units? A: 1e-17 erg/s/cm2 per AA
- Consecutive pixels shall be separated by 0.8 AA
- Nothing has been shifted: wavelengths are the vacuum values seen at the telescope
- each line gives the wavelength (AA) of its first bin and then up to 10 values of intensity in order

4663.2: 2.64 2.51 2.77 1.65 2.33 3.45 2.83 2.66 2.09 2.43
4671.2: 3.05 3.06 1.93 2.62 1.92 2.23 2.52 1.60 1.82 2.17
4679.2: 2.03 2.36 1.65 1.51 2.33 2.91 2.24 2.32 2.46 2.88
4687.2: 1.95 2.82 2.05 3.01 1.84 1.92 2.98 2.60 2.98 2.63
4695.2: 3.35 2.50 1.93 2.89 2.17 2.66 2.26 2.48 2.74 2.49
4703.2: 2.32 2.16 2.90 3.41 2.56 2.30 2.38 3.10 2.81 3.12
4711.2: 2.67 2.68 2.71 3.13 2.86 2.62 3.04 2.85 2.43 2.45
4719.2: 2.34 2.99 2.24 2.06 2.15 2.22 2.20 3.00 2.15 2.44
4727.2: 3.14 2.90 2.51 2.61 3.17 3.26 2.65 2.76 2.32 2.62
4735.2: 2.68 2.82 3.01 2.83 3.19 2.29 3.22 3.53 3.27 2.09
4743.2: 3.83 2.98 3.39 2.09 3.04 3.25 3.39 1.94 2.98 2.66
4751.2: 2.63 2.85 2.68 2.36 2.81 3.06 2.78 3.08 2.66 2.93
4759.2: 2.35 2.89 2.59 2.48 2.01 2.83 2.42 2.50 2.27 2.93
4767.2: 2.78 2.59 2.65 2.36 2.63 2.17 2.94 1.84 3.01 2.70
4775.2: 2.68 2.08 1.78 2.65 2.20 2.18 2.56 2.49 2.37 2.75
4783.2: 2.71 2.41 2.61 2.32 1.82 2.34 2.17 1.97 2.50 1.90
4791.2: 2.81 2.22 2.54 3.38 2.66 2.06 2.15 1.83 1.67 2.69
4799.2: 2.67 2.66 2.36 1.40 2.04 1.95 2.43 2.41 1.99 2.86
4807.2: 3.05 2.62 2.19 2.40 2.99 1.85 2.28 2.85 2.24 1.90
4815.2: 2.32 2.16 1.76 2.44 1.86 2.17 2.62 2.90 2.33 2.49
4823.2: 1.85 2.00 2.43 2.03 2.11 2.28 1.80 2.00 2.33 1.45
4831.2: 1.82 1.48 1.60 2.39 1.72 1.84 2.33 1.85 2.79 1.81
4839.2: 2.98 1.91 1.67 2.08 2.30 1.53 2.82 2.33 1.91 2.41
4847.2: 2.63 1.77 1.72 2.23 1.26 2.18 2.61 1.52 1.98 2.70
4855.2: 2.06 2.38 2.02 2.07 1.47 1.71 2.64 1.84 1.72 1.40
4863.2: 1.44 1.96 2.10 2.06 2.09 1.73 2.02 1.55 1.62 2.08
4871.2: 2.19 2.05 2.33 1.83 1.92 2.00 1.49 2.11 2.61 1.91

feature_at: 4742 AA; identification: C III]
